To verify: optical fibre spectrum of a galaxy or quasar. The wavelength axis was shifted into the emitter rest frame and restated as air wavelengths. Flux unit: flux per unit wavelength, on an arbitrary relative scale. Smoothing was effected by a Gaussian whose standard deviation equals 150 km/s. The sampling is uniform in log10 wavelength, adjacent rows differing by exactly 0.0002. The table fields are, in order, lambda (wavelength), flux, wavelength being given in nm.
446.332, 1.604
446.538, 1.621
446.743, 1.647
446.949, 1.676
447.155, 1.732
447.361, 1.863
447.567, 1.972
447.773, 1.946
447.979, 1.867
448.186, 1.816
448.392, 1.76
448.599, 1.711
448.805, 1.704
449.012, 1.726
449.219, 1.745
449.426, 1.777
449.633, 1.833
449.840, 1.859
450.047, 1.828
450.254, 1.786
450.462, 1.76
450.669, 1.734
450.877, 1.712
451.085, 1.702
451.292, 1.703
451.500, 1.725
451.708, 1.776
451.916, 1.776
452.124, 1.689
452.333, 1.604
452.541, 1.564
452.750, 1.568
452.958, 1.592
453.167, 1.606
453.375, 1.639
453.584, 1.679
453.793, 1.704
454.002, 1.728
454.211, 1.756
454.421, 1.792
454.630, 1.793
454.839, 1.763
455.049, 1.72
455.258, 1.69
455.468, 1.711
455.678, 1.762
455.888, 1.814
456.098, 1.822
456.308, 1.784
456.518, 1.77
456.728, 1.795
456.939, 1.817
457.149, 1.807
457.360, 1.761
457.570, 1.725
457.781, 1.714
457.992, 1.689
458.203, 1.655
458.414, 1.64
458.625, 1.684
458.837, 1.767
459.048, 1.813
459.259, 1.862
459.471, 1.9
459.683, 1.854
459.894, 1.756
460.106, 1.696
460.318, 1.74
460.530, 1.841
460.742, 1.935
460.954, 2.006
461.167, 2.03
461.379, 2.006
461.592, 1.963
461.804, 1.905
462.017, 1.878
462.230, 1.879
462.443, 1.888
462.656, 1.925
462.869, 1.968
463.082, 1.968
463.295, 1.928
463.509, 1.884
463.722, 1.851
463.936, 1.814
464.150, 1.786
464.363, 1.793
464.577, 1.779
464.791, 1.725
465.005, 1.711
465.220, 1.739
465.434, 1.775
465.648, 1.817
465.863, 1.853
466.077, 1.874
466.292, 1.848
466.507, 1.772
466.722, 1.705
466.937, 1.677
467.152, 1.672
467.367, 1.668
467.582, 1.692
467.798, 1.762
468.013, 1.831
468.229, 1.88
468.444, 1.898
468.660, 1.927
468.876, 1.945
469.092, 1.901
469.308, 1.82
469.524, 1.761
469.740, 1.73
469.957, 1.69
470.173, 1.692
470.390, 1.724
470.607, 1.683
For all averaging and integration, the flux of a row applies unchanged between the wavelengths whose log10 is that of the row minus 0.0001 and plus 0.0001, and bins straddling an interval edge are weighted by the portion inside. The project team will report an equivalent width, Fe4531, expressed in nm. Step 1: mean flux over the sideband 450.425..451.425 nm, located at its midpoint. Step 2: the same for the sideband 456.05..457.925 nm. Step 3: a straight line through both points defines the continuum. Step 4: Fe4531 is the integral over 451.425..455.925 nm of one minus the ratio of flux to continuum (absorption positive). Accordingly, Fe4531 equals 0.11 nm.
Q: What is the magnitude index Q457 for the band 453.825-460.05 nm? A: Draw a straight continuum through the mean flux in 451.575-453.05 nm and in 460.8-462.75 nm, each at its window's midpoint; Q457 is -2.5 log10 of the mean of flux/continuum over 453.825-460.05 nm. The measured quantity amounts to 0.02 mag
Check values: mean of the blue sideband 1.65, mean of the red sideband 1.94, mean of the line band 1.76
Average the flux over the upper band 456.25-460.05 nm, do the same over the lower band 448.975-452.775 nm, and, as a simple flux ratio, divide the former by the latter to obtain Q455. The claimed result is 1.02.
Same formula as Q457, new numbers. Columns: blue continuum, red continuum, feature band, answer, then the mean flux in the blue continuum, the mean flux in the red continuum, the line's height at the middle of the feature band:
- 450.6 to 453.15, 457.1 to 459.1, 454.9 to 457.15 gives -0.04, 1.68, 1.72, 1.71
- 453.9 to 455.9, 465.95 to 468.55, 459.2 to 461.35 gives -0.06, 1.75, 1.77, 1.76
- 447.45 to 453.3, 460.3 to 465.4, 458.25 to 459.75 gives 0.03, 1.74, 1.87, 1.83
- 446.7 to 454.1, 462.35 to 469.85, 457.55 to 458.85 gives 0.06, 1.74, 1.82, 1.78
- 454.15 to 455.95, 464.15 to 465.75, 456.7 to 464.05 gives -0.05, 1.75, 1.76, 1.76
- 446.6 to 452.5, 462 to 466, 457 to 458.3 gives 0.05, 1.76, 1.84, 1.81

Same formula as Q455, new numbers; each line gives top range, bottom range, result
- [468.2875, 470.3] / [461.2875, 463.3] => 0.94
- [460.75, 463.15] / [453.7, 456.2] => 1.11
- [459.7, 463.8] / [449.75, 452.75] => 1.10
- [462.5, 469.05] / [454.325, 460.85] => 1.03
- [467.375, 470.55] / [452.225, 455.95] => 1.06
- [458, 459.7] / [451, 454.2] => 1.05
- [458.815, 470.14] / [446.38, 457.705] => 1.05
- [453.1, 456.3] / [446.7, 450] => 0.97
